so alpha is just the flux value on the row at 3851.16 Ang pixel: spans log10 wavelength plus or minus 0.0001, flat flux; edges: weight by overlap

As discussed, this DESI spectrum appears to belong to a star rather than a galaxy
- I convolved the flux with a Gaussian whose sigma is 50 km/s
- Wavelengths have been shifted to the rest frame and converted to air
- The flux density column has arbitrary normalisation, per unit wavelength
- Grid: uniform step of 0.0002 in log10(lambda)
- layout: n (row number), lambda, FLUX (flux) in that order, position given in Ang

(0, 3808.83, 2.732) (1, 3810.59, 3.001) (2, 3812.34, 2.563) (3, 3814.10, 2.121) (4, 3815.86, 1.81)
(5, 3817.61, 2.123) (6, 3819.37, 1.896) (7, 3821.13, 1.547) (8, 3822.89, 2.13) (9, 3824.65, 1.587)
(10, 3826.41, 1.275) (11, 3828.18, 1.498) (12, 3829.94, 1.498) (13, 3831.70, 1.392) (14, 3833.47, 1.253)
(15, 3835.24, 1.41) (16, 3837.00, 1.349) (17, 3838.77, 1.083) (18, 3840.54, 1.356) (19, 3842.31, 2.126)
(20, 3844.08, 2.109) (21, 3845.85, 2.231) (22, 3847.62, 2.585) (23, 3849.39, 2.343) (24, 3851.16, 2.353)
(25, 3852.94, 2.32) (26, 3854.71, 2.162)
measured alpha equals 2.353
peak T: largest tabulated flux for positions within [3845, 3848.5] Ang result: 2.585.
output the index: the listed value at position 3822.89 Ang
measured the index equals 2.13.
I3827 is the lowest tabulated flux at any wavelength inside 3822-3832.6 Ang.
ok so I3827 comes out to 1.275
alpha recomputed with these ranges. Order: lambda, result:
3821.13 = 1.547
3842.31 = 2.126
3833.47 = 1.253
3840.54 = 1.356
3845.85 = 2.231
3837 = 1.349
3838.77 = 1.083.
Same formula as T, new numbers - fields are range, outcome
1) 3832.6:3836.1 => 1.41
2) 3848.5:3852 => 2.353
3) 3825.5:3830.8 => 1.498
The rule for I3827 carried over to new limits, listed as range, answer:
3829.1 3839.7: 1.083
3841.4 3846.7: 2.109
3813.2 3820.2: 1.81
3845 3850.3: 2.231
